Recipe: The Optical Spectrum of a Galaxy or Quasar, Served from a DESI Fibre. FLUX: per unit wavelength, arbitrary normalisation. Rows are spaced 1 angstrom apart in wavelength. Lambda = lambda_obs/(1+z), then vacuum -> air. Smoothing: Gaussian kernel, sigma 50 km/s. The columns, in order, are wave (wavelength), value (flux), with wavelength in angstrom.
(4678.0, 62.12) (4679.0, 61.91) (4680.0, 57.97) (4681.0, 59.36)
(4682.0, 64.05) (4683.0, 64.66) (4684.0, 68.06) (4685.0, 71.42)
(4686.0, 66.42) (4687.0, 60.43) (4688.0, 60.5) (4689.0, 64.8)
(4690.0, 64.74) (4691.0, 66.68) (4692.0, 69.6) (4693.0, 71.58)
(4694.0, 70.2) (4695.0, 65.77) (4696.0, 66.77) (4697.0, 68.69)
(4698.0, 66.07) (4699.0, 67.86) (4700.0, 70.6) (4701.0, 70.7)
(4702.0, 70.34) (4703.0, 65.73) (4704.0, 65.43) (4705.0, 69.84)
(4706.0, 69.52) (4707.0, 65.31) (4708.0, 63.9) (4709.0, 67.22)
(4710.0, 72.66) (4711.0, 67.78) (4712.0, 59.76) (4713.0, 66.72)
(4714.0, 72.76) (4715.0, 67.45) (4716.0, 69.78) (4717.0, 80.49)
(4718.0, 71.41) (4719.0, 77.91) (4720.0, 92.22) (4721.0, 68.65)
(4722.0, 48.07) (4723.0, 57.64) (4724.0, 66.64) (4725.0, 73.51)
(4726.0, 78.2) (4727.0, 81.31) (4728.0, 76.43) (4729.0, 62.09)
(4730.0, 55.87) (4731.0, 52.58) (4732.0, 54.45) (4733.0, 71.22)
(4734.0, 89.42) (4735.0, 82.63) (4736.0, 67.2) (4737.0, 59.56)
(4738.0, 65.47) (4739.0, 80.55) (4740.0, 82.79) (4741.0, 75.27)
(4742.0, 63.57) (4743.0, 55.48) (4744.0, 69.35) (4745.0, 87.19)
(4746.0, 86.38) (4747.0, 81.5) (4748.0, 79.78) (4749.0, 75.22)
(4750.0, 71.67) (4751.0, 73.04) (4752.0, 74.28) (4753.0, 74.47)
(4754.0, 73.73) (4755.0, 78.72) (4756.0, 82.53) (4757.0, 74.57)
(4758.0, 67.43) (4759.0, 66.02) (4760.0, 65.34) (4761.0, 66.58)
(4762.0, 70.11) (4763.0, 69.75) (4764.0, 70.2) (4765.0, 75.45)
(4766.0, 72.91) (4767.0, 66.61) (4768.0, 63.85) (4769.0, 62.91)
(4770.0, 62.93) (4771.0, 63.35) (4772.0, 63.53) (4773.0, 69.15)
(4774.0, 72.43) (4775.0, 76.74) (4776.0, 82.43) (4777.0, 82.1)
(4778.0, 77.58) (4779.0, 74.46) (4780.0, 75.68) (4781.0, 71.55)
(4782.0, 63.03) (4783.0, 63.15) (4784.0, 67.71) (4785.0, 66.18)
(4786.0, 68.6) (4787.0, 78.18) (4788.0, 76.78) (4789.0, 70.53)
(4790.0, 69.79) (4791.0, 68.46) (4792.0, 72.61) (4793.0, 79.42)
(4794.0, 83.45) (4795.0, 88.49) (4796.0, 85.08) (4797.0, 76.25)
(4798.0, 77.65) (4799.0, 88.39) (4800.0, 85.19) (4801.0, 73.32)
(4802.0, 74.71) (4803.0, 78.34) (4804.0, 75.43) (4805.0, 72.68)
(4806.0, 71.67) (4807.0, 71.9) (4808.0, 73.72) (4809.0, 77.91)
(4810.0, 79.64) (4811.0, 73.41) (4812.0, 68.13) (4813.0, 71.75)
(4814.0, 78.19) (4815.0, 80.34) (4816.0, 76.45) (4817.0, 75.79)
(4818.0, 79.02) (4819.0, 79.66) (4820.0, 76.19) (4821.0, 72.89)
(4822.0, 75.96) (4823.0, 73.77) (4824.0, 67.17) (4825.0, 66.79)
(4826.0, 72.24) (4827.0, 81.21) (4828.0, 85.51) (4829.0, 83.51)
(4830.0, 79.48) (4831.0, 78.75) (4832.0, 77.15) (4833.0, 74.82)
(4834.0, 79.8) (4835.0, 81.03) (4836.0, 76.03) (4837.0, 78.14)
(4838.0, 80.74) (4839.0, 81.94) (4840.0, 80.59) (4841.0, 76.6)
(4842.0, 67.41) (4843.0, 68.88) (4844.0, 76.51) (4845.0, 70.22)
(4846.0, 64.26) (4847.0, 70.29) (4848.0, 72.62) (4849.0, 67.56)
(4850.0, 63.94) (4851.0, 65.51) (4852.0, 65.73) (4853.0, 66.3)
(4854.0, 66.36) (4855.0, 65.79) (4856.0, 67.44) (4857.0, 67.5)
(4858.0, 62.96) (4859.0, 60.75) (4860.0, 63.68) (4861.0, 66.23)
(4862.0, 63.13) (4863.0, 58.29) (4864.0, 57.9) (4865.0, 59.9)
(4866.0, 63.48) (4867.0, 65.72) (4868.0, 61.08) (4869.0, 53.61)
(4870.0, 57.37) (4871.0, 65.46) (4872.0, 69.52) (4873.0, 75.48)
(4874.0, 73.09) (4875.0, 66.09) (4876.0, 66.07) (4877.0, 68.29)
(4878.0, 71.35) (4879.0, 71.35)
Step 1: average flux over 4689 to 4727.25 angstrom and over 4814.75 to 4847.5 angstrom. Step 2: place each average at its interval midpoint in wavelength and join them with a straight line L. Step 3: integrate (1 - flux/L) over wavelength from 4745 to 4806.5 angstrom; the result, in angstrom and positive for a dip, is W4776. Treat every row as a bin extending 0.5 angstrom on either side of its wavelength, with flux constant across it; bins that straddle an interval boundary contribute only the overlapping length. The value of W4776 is -0.7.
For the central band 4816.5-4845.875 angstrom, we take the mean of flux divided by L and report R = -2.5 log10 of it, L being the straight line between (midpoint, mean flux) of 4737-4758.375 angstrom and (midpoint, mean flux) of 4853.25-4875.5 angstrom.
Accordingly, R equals -0.140 mag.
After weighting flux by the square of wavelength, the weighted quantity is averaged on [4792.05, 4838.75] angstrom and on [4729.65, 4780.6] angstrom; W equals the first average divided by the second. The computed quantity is 1.11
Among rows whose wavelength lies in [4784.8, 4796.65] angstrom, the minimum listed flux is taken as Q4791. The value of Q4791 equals 66.18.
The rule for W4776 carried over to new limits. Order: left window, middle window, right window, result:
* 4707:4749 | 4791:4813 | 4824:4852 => -1.15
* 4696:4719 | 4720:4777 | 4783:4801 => 1.09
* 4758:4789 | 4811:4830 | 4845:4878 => -2.35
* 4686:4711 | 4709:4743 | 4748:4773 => -0.57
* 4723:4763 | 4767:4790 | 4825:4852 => 0.79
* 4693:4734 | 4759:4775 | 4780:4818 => 1.03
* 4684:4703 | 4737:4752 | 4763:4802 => -0.74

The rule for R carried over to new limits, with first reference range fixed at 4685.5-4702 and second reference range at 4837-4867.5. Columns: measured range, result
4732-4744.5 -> -0.06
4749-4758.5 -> -0.11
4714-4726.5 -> -0.06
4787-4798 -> -0.15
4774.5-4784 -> -0.10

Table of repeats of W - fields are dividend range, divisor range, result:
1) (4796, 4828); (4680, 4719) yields 1.18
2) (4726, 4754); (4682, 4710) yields 1.10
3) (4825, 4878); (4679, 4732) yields 1.10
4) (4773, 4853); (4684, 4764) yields 1.11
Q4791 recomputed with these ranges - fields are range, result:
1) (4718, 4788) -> 48.07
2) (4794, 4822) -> 68.13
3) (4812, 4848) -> 64.26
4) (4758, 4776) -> 62.91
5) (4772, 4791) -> 63.03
